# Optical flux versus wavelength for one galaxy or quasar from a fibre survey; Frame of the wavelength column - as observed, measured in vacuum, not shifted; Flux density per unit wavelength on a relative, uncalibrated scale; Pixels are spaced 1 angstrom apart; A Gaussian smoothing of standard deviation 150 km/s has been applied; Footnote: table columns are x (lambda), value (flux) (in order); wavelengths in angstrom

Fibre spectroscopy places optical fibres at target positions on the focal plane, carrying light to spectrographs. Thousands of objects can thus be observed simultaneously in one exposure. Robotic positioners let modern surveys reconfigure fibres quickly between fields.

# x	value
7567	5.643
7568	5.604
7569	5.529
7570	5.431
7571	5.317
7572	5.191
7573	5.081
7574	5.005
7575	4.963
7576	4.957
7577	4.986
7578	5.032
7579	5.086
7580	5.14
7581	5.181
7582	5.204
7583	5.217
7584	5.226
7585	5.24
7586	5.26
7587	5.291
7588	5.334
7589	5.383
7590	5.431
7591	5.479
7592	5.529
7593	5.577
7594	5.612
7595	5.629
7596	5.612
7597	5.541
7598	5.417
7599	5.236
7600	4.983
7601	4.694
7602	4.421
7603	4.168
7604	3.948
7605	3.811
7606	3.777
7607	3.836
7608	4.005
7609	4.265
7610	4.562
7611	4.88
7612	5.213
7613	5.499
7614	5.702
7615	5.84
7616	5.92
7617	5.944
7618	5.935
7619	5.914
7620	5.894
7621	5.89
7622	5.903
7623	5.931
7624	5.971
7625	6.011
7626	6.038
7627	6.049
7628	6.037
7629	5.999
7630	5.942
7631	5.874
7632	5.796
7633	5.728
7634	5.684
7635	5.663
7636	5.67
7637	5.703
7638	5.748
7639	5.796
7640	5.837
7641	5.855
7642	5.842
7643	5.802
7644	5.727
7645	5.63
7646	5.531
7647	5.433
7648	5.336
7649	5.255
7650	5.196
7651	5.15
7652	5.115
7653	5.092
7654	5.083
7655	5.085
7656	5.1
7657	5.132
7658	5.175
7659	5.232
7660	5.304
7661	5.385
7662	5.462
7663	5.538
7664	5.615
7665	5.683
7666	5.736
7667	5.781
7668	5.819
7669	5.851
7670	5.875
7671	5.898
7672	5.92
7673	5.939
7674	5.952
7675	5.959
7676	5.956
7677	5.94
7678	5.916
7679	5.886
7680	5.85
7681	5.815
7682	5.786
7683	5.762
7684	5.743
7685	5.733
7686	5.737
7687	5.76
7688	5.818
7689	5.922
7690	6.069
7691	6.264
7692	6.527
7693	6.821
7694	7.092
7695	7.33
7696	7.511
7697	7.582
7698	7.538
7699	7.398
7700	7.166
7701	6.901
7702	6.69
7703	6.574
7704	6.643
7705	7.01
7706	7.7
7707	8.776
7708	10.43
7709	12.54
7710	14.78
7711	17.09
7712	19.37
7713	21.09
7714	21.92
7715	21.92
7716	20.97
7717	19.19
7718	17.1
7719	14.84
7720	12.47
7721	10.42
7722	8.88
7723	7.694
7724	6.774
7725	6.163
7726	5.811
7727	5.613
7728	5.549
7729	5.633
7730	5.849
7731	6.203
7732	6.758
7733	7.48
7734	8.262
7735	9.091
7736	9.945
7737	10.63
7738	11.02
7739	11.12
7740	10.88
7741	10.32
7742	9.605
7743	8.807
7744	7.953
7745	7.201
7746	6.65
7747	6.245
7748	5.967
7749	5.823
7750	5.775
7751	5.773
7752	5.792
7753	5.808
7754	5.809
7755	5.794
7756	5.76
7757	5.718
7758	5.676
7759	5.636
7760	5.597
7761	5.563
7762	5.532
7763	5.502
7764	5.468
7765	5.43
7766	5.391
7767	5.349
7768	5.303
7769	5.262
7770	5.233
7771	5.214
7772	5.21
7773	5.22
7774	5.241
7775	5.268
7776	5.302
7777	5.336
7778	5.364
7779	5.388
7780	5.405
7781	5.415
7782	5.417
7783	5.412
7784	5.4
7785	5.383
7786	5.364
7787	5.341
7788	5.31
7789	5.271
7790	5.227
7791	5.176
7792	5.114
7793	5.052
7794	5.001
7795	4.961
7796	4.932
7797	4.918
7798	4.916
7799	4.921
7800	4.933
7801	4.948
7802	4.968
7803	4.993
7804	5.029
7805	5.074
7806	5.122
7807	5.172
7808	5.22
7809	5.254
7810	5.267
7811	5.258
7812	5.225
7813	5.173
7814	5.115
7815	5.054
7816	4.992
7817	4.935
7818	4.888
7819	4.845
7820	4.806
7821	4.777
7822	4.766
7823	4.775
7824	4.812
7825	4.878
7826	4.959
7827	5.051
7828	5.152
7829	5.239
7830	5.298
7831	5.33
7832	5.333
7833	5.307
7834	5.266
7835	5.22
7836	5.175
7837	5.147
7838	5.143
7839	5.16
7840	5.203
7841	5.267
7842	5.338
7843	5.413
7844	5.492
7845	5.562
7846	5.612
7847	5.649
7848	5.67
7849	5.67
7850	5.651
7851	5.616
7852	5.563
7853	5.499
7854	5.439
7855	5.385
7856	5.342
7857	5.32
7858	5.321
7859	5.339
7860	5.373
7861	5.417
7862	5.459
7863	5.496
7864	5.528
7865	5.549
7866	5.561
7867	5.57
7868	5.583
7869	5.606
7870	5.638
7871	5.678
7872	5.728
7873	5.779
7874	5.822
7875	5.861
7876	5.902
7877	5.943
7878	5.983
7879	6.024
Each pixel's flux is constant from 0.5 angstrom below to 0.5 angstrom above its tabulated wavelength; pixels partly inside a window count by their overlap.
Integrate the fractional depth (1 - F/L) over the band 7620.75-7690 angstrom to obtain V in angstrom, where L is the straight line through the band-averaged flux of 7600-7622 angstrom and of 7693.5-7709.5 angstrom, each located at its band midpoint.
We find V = 6.73 angstrom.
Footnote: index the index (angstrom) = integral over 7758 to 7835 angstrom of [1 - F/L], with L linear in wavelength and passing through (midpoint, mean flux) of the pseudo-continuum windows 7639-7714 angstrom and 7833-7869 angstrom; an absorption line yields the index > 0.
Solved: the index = 9.2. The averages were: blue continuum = 6.9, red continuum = 5.43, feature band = 5.19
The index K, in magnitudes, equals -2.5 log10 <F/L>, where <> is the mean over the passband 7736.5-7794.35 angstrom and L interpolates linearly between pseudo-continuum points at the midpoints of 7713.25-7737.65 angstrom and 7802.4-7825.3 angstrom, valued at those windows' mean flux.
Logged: 0.31 mag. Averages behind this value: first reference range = 10.7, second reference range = 5.02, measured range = 6.14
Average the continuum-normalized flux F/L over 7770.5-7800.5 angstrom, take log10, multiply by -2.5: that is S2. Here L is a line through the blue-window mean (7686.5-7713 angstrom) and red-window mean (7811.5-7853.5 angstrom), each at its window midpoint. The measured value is 0.23 mag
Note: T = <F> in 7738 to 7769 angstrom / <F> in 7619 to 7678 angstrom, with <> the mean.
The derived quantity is 1.2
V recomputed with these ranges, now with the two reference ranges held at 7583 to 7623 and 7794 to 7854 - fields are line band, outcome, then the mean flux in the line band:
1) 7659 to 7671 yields -1.1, 5.63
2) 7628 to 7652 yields -2.2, 5.66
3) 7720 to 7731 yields -4.0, 7.07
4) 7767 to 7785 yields -0.5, 5.32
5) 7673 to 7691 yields -2.4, 5.87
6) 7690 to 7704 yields -4.9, 6.98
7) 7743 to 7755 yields -2.7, 6.34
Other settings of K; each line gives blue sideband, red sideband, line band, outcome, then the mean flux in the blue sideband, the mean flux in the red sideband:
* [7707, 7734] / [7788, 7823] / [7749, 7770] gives 0.48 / 11.9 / 5.04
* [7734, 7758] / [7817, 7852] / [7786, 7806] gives 0.24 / 7.69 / 5.22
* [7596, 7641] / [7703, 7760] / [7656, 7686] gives 0.27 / 5.39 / 9.58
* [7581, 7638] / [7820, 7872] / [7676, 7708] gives -0.23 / 5.36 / 5.34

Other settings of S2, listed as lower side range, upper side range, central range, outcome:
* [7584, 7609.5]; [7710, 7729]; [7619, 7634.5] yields 0.18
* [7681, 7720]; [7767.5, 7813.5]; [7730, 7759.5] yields 0.04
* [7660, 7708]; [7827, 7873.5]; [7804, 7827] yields 0.12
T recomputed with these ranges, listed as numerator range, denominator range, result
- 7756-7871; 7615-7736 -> 0.72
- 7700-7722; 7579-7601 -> 2.49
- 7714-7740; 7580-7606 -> 2.05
